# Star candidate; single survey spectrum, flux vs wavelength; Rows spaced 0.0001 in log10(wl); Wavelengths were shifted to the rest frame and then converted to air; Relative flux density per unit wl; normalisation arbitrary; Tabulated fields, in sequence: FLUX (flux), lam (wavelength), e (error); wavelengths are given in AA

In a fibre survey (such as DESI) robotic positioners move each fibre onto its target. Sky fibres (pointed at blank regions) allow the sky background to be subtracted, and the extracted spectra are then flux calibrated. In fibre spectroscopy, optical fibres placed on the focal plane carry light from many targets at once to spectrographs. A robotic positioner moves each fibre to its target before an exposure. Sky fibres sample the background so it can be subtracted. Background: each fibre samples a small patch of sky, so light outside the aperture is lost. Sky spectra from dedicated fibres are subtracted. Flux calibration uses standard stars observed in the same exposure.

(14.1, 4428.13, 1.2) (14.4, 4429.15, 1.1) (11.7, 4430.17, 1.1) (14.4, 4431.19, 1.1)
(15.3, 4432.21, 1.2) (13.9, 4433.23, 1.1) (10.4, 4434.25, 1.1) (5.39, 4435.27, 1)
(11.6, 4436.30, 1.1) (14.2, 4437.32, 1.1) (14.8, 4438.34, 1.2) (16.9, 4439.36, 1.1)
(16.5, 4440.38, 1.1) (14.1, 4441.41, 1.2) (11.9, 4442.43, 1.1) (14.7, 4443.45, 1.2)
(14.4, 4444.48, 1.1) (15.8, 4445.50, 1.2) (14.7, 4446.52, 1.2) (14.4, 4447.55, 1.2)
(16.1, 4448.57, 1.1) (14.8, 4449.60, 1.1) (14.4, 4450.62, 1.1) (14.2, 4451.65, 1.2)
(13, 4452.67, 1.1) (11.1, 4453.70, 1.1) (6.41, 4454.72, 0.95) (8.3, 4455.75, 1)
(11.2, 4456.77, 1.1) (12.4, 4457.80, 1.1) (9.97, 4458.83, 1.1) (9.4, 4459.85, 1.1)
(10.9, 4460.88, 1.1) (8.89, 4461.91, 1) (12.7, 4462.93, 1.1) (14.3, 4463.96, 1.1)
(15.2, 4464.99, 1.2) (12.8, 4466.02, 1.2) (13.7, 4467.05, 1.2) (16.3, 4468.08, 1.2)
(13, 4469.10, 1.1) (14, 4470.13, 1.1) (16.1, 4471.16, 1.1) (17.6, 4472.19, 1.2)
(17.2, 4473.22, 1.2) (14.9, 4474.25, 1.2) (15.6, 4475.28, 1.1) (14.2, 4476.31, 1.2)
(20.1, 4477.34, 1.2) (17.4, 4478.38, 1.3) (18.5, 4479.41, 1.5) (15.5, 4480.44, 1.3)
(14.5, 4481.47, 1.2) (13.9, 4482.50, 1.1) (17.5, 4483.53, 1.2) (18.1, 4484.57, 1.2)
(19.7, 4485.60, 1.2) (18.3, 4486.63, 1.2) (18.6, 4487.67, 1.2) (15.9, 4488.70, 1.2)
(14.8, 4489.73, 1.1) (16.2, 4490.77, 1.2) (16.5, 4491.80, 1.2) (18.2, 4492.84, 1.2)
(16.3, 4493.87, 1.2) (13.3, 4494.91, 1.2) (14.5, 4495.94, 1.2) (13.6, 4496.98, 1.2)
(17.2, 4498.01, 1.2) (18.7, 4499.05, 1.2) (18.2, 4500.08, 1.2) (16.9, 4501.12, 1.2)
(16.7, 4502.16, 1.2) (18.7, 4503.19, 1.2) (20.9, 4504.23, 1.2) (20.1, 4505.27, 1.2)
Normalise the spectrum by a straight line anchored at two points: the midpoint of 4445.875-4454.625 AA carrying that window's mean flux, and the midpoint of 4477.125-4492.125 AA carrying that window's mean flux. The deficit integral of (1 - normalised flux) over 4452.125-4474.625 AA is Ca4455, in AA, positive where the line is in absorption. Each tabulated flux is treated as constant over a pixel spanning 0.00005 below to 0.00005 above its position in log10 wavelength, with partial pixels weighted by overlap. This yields 3.5 AA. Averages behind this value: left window 13.8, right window 17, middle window 12.7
